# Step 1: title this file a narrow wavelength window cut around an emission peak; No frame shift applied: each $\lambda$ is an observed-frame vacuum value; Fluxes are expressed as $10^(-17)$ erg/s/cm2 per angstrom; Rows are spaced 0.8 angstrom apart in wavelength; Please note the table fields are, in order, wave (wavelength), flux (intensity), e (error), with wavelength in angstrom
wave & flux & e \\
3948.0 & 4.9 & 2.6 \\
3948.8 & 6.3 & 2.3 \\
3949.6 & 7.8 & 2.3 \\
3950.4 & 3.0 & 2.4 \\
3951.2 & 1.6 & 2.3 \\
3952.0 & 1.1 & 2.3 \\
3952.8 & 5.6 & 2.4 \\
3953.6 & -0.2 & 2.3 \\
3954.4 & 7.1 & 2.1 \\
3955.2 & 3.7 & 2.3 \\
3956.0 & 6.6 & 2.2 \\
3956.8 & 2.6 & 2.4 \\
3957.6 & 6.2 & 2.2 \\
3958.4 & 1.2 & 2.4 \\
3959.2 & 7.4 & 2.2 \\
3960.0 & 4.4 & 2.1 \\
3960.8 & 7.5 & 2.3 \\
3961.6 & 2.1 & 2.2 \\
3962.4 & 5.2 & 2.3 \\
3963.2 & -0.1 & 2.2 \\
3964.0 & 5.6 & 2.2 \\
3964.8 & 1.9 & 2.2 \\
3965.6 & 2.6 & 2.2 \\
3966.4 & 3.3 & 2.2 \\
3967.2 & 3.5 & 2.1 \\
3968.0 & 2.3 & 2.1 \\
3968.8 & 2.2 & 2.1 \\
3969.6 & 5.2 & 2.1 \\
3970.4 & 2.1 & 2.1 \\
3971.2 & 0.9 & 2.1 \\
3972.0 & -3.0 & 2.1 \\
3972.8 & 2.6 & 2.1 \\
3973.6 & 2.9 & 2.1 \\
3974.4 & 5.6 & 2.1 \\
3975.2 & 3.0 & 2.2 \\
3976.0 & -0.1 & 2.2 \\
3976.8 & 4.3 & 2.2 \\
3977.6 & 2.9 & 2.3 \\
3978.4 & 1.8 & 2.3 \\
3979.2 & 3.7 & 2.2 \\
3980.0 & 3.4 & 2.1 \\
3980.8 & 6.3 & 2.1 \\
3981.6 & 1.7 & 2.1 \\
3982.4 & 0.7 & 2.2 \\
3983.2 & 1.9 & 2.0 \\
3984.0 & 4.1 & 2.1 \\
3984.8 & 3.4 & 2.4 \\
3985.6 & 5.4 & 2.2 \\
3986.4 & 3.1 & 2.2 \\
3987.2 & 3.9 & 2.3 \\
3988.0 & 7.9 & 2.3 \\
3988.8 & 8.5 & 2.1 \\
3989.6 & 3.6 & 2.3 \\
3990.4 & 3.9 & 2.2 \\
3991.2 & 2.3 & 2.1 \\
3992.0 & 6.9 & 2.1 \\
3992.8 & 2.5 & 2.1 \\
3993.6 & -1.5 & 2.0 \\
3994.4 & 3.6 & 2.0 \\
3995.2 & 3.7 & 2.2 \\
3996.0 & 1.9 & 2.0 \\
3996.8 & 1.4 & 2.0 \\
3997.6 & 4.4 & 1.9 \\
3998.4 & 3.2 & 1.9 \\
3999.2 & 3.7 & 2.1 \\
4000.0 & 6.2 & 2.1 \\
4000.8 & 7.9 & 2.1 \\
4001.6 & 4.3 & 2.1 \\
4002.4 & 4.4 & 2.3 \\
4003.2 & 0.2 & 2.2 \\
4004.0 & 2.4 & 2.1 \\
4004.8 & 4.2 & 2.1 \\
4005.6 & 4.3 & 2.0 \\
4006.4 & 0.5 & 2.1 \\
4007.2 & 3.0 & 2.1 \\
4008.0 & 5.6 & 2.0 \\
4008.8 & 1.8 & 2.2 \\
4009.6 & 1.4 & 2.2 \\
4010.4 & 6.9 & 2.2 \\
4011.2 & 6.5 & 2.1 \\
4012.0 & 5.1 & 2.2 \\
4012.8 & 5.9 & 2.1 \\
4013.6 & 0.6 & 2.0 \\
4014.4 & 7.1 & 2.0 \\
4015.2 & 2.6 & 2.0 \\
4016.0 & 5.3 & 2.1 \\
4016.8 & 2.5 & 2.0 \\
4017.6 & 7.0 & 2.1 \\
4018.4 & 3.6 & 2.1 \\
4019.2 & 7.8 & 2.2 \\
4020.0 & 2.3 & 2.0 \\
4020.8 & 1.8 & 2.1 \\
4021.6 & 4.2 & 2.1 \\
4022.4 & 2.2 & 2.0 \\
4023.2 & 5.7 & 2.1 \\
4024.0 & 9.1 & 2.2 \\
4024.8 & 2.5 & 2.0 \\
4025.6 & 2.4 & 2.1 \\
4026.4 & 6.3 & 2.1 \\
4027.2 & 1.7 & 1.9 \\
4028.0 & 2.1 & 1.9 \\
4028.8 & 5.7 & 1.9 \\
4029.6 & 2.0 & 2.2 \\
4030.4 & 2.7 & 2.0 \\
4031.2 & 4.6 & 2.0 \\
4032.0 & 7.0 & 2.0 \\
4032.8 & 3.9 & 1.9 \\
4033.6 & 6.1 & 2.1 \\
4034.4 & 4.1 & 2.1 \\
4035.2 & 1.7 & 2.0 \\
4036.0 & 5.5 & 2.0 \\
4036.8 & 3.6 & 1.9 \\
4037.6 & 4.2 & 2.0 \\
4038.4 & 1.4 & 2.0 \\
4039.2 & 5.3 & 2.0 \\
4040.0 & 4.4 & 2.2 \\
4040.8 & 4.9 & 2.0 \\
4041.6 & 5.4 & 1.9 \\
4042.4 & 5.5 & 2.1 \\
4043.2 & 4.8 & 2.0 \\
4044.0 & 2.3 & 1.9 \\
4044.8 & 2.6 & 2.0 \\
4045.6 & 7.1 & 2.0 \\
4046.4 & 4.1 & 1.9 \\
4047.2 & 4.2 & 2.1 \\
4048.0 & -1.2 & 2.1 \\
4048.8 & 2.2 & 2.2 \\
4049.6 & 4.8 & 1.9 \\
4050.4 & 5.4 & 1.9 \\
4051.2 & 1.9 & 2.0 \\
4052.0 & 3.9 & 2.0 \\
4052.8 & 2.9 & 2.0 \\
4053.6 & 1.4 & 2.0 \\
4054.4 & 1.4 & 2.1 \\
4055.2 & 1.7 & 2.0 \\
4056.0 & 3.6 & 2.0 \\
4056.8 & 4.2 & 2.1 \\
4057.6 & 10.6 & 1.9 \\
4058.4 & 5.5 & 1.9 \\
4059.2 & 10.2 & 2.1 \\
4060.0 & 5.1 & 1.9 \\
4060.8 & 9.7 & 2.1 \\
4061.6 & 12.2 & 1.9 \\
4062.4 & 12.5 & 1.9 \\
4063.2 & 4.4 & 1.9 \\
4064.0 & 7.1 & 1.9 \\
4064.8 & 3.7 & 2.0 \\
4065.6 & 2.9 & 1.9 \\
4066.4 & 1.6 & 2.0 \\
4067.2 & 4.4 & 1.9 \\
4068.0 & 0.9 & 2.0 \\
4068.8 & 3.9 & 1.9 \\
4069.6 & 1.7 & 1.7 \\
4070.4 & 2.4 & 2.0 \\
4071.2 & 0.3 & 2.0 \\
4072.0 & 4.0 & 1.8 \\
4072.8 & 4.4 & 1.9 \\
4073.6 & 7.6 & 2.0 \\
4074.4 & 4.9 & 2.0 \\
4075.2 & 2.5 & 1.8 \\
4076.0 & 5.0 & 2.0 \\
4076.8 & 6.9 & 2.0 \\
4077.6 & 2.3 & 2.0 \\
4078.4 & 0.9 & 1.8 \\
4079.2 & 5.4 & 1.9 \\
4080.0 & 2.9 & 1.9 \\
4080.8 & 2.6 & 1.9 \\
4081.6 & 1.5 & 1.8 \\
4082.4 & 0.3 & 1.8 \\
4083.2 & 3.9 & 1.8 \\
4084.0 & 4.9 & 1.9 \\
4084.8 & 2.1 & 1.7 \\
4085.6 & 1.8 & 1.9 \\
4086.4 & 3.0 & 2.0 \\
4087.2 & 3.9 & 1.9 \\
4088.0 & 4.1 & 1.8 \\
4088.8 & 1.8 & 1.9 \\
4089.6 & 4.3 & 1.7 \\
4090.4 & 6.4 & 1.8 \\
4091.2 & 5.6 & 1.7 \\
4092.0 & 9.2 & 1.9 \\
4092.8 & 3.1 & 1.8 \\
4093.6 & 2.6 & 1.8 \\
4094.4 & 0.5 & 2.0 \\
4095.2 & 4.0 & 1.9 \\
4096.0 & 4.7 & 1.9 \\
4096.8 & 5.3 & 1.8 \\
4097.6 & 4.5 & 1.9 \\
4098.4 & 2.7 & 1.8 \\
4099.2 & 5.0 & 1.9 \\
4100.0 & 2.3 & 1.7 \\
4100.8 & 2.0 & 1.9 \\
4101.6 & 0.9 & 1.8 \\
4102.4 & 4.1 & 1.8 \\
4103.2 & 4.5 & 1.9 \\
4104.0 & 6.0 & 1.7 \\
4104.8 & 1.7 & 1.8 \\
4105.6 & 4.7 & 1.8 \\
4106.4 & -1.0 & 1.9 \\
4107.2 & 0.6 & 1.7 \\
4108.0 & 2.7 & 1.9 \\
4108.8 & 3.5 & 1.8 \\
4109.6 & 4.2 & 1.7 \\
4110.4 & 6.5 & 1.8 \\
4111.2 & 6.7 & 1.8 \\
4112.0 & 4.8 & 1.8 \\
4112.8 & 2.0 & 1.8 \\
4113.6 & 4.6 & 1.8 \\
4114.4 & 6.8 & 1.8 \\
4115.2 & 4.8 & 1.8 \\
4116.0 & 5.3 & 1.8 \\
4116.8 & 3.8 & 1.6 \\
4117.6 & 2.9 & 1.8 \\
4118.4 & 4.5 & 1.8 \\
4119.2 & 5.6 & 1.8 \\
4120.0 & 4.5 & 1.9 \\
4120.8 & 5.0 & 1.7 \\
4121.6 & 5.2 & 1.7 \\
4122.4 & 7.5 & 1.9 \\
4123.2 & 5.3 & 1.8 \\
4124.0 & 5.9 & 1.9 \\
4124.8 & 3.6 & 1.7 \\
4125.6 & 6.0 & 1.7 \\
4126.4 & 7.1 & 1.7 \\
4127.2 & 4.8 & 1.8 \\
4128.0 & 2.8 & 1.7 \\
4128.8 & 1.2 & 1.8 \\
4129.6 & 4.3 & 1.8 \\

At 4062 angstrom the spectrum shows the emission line [O II] 3727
